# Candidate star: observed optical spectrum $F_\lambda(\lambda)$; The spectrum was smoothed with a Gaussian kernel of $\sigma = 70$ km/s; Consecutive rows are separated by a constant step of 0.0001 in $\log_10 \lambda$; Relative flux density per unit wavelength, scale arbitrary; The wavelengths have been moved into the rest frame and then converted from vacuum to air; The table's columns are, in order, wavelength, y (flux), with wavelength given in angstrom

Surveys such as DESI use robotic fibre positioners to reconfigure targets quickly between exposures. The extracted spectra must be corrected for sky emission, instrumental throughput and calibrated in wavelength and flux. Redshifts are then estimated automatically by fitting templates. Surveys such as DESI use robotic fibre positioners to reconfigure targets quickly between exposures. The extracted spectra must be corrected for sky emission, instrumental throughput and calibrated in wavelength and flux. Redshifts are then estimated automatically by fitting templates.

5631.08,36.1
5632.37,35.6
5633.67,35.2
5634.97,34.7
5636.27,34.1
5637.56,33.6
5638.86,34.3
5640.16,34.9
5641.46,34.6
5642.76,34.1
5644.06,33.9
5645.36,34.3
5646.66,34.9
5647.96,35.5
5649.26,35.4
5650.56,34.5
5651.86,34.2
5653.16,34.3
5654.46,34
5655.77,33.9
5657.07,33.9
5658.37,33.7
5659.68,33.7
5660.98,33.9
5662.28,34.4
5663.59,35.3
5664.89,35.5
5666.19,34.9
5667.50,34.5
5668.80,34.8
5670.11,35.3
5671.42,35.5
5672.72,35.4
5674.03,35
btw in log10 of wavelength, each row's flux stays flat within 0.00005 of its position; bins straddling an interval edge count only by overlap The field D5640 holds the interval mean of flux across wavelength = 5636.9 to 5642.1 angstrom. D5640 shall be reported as 34.4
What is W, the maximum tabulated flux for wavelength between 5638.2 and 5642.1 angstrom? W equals 34.9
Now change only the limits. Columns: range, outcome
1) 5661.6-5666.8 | 35.5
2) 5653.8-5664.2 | 35.3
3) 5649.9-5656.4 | 34.5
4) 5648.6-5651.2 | 35.4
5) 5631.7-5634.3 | 35.6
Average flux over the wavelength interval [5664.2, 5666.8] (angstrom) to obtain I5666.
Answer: 35.3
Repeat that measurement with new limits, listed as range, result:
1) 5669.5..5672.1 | 35.4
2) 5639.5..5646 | 34.3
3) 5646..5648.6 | 35.2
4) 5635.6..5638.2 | 33.9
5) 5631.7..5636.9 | 34.9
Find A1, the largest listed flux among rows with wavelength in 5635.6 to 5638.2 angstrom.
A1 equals 34.1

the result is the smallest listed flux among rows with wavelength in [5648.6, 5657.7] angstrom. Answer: 33.9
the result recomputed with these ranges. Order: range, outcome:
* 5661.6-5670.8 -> 34.4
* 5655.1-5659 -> 33.7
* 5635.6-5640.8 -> 33.6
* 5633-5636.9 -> 34.1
